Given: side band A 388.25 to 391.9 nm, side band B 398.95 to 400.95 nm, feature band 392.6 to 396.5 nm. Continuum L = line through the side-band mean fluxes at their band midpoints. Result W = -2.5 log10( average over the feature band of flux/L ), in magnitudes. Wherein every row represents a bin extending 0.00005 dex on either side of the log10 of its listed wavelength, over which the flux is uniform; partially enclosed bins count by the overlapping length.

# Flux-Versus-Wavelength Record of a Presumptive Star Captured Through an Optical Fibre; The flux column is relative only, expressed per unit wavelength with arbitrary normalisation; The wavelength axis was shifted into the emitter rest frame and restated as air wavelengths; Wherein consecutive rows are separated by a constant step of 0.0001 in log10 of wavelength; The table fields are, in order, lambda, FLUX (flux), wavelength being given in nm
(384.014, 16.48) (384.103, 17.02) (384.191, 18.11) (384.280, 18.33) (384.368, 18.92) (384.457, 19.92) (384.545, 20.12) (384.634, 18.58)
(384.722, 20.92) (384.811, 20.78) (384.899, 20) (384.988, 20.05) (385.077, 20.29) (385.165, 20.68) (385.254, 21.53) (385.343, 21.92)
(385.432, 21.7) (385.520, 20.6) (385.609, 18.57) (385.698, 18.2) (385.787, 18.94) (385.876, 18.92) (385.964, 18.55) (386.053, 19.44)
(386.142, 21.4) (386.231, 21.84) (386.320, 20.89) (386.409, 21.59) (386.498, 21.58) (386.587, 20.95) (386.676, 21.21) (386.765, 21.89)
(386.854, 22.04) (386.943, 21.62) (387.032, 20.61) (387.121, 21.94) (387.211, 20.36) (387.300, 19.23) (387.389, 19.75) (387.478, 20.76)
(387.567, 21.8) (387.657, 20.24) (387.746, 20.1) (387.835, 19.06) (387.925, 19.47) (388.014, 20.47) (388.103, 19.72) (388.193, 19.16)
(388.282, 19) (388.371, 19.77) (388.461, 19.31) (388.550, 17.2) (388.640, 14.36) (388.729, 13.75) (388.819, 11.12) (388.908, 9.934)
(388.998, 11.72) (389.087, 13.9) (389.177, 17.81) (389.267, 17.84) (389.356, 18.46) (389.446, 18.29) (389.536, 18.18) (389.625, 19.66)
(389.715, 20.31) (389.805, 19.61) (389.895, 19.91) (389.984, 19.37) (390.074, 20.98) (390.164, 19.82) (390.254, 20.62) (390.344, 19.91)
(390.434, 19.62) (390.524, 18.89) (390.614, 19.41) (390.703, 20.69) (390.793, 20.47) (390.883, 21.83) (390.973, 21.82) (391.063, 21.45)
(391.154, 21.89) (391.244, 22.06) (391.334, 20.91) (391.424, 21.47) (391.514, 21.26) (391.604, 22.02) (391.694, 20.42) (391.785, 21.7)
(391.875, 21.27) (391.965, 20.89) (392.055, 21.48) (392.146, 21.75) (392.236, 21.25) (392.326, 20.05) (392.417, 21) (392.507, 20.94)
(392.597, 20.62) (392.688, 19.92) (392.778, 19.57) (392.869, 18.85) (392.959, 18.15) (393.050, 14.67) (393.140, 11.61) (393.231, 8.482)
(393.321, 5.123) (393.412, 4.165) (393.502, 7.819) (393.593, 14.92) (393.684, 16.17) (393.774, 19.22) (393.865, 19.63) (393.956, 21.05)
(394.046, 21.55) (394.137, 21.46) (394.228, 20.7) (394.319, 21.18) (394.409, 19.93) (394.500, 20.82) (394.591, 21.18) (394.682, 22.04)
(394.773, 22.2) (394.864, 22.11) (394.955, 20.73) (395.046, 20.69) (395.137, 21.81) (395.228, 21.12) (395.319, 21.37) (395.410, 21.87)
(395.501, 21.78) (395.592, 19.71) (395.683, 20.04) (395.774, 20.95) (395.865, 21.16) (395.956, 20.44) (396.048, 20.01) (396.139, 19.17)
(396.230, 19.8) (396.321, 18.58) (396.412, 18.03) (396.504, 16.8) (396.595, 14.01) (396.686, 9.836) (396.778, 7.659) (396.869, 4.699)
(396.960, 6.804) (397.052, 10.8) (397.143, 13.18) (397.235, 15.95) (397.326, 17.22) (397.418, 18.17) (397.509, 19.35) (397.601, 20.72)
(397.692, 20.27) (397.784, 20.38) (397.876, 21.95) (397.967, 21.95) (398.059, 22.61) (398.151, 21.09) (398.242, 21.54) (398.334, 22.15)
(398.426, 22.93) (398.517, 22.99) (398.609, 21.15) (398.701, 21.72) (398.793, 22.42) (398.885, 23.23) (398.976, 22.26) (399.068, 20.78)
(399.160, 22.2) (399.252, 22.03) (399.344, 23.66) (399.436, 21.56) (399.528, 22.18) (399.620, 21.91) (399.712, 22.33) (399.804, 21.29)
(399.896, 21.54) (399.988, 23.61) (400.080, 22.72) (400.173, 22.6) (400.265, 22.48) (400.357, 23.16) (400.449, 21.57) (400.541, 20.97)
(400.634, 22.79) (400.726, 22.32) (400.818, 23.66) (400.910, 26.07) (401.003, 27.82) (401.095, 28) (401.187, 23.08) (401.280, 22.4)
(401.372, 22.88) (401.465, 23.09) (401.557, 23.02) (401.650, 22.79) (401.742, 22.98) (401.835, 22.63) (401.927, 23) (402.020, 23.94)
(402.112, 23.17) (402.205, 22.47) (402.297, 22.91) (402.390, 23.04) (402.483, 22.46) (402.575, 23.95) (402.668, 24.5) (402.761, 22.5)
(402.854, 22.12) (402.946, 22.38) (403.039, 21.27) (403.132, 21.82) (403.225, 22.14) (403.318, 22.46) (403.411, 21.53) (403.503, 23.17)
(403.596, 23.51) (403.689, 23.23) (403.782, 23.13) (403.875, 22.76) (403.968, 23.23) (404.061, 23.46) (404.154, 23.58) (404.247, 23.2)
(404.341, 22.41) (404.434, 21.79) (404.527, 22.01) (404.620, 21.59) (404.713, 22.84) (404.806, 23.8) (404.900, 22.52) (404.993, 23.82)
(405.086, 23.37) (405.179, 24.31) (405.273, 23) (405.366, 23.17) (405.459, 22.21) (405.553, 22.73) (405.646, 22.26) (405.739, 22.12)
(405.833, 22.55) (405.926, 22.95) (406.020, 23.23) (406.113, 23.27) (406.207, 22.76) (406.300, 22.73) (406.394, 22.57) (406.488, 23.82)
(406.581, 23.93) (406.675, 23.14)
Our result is 0.11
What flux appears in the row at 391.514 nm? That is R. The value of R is 21.26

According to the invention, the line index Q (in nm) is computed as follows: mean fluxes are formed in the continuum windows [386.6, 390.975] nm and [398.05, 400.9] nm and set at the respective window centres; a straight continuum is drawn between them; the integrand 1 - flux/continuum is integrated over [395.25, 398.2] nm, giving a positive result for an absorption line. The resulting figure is 0.51 nm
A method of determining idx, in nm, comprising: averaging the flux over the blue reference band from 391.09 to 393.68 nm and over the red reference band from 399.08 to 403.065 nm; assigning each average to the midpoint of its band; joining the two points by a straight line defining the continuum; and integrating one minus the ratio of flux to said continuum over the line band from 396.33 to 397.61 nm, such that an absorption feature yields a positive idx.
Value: 0.43 nm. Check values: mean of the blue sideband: 18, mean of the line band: 13.7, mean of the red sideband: 22.9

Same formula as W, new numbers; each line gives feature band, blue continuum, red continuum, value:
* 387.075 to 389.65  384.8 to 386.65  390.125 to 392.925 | 0.14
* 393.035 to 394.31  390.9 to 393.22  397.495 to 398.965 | 0.35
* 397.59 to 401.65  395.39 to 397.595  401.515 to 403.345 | -0.14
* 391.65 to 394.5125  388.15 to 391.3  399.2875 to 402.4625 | 0.11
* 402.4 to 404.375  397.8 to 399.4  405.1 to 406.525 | -0.01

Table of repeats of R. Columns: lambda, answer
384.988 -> 20.05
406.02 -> 23.23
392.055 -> 21.48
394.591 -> 21.18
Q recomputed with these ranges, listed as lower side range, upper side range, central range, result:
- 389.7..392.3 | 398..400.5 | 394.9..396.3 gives 0.06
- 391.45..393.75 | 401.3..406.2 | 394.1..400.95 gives -0.13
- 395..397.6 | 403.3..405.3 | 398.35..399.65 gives -0.21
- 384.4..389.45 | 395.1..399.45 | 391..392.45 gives -0.16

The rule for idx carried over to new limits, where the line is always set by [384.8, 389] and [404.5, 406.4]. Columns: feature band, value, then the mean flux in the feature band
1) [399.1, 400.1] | -0.02 nm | 22.2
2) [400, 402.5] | -0.13 nm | 23.3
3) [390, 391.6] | -0.04 nm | 20.8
